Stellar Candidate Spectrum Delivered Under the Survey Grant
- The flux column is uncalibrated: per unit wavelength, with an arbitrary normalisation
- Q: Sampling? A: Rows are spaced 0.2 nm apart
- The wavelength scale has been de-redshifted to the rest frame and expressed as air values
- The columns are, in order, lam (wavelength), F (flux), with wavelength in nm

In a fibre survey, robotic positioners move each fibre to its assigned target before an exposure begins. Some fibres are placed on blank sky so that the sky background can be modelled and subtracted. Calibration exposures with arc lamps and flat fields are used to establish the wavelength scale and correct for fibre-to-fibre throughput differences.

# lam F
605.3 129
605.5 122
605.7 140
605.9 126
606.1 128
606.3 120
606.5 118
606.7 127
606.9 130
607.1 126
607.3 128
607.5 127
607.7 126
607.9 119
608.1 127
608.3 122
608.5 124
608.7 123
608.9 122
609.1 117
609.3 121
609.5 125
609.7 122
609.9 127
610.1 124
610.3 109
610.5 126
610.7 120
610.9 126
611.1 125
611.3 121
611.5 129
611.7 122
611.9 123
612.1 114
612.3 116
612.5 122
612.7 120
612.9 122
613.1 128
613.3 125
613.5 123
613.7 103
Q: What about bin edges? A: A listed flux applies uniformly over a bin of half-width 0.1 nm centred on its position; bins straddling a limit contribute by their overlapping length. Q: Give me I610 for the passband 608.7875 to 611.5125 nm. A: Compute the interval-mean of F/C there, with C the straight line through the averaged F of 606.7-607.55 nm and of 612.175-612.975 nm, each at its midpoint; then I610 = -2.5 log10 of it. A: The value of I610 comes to 0.01 mag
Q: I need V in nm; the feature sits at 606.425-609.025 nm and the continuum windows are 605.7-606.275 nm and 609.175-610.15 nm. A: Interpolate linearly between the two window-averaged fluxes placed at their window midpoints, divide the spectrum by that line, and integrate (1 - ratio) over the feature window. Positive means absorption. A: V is 0.03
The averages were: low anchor 128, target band 125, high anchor 124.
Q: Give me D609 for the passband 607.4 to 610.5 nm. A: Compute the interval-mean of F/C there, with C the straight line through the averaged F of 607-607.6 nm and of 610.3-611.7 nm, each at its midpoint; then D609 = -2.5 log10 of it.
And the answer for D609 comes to 0.03 mag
